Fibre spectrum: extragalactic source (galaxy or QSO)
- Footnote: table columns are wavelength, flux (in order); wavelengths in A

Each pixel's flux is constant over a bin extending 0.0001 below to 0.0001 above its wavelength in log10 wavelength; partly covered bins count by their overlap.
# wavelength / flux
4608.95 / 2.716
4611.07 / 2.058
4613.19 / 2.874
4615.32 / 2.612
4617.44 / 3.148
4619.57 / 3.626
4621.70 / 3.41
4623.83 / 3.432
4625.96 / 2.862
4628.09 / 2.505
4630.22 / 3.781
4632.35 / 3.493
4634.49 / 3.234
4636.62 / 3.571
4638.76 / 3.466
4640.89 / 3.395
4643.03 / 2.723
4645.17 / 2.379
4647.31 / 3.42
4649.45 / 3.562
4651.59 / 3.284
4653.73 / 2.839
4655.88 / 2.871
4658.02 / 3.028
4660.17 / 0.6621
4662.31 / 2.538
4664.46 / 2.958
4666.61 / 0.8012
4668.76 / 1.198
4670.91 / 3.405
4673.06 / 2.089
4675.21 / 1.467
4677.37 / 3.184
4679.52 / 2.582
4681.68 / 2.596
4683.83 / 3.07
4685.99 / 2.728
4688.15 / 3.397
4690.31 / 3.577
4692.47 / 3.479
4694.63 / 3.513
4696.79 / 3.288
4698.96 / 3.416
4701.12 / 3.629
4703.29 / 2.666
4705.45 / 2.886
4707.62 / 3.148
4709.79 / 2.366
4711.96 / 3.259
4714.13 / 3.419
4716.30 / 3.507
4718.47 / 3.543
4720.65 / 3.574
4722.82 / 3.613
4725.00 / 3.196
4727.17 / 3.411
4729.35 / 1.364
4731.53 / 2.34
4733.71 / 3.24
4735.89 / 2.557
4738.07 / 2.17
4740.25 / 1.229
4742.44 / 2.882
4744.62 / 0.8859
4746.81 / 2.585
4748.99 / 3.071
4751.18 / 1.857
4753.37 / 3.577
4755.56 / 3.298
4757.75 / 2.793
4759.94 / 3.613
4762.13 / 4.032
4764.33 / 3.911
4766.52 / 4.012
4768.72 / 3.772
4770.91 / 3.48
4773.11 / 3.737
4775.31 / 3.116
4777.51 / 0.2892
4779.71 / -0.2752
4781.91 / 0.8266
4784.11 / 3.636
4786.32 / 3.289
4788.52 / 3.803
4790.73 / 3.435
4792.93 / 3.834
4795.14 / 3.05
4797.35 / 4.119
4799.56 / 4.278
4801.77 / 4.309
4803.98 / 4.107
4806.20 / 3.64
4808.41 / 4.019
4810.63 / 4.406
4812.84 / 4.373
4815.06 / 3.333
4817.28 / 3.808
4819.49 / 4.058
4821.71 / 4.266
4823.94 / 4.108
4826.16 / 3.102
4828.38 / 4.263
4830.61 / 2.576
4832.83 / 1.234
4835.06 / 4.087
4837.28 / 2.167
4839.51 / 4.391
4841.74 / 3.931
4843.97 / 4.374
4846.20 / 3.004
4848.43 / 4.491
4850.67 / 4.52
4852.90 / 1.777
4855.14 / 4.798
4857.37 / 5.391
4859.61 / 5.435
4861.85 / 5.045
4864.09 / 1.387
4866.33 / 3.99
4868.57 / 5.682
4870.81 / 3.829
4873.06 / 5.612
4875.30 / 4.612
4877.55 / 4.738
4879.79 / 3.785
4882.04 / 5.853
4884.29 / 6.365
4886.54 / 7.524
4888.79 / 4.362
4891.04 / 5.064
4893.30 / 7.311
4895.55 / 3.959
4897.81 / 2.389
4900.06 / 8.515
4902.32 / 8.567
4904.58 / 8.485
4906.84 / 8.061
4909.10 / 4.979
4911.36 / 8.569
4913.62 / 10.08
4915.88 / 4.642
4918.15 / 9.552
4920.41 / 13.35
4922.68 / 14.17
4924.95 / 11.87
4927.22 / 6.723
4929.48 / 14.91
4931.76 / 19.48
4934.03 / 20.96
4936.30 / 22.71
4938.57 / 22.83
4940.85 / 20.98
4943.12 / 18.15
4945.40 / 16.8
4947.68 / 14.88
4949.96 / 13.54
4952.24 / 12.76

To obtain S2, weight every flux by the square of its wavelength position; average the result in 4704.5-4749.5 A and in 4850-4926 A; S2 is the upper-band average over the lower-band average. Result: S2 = 2.45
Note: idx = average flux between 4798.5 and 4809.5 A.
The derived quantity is 4.07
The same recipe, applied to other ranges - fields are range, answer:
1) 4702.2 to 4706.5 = 2.78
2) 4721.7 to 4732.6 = 2.79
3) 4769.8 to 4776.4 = 3.45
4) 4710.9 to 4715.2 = 3.34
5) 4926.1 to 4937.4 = 17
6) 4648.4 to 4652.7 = 3.42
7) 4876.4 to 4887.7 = 5.65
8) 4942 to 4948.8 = 16.6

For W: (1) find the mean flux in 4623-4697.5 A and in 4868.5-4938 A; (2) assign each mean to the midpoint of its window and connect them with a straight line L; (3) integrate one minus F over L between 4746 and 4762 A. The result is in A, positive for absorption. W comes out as 6.6 A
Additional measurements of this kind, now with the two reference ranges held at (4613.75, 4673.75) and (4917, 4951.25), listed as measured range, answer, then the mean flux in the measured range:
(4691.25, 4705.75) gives 5.6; 3.29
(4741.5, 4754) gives 8.5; 2.43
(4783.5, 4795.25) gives 7.4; 3.54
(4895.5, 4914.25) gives 9.6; 7.17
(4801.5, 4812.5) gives 6.6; 4.1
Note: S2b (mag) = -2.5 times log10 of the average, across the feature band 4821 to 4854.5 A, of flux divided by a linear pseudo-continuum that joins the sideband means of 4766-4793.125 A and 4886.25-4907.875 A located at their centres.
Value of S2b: 0.29 mag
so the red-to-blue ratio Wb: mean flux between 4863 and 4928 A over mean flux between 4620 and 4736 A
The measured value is 2.3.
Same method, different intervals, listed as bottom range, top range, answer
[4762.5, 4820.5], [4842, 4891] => 1.35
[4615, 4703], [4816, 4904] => 1.53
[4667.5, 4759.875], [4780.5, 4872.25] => 1.32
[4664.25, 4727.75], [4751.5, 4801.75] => 1.07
